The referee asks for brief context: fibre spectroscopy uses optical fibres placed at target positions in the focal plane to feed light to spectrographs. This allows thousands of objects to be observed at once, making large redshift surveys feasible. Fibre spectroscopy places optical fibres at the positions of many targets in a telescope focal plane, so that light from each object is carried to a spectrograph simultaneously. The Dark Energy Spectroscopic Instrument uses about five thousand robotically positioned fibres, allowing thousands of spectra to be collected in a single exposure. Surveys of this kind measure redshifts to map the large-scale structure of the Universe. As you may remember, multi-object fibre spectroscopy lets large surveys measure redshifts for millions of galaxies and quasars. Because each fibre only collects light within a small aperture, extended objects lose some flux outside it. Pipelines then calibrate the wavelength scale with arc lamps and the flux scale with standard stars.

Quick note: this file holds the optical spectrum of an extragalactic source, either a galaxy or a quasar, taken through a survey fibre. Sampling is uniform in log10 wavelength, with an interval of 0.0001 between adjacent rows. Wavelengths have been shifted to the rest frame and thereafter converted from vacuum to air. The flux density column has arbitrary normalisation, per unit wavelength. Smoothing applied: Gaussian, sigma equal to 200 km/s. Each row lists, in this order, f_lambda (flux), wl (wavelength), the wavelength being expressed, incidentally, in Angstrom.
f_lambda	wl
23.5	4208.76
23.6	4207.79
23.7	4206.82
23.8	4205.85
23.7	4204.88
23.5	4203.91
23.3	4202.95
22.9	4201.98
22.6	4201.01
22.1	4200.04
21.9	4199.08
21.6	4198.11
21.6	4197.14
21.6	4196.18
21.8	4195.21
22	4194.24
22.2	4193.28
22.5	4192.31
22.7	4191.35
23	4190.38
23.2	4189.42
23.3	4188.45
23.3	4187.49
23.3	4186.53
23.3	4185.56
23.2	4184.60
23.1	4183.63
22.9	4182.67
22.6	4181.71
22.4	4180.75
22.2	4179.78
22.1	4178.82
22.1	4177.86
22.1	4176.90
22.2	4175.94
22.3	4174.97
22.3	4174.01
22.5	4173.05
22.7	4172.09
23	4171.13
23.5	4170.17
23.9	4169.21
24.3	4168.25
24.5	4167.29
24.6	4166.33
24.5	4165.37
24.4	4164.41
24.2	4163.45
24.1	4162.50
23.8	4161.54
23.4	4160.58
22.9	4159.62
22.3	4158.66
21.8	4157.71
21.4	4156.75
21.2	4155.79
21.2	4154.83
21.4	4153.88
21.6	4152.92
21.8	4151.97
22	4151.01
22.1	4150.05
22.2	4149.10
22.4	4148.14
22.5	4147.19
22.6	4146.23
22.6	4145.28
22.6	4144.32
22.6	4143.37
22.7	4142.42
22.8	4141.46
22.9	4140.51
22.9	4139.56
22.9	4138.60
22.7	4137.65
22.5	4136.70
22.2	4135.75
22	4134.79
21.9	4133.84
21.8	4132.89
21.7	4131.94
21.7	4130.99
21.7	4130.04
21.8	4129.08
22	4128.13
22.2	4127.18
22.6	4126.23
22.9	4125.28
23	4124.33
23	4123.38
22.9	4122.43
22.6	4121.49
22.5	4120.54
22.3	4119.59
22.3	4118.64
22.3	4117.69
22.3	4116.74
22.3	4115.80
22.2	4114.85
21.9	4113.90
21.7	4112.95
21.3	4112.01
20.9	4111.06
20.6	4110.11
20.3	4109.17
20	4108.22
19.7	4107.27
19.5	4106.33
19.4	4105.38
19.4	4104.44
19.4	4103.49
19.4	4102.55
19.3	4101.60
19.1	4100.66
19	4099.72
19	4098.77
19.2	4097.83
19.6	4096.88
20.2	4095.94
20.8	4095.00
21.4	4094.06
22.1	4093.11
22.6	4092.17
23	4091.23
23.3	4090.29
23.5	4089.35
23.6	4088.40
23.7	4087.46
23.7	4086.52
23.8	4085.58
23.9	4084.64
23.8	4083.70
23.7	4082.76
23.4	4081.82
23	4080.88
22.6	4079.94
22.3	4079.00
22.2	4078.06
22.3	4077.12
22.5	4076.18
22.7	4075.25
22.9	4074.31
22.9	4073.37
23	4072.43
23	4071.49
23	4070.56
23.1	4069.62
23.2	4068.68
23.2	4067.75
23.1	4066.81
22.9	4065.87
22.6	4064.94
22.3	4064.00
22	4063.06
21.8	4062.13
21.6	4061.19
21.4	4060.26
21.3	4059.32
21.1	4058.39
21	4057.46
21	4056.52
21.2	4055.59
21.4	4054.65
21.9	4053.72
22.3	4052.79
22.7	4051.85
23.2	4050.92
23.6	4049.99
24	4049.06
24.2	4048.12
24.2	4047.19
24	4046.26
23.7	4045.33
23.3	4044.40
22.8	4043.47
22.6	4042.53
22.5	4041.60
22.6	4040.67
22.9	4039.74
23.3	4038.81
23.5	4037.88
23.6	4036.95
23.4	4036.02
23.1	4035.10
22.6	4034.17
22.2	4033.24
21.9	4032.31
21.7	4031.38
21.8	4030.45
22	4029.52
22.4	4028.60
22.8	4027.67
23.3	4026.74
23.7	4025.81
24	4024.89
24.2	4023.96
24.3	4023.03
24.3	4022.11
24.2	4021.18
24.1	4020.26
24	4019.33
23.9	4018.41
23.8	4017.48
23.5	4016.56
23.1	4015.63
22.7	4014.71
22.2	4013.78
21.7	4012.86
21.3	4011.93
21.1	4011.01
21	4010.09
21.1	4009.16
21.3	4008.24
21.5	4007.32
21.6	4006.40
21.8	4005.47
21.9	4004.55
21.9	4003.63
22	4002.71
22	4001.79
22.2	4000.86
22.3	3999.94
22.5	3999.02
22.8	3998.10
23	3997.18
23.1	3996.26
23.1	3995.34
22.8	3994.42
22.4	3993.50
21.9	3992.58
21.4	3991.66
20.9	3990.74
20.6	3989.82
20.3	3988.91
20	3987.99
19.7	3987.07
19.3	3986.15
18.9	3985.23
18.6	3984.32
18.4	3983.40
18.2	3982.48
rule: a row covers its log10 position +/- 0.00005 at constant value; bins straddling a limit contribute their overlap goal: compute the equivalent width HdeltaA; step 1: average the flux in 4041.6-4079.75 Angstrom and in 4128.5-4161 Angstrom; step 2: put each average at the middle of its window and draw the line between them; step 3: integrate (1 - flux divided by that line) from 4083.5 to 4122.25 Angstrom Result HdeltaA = 1.7 Angstrom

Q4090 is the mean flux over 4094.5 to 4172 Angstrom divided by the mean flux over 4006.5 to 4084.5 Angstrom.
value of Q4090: 1.0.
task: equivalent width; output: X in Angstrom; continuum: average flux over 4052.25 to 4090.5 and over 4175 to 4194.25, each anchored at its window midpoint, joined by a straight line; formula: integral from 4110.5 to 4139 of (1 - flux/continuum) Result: 0.6 Angstrom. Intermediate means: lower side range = 22.6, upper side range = 22.7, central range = 22.2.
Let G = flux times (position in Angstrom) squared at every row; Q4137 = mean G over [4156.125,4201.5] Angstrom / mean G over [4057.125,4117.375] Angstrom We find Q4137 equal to 1.09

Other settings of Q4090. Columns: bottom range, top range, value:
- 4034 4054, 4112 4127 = 0.97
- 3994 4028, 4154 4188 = 1.01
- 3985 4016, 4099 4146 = 1.00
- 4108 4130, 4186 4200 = 1.02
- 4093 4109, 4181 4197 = 1.15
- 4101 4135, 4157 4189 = 1.08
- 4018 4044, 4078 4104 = 0.94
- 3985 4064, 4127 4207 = 1.01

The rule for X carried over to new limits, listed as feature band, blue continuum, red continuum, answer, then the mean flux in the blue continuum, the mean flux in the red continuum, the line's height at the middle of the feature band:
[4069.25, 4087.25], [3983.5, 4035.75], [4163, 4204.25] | -0.5 Angstrom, 22.2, 22.9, 22.4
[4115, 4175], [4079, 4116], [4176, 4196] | -1.5 Angstrom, 21.4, 22.6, 22.1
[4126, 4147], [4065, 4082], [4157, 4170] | 1.0 Angstrom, 22.8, 23.7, 23.4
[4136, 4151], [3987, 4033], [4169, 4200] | 0.0 Angstrom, 22.4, 22.6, 22.5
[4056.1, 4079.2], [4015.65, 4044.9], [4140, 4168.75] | 0.7 Angstrom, 23.2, 22.8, 23.1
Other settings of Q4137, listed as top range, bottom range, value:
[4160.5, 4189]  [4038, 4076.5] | 1.08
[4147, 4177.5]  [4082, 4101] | 1.07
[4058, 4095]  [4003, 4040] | 1.03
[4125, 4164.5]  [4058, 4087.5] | 1.02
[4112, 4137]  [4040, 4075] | 1.02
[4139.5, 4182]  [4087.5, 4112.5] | 1.13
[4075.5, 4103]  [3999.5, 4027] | 1.00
